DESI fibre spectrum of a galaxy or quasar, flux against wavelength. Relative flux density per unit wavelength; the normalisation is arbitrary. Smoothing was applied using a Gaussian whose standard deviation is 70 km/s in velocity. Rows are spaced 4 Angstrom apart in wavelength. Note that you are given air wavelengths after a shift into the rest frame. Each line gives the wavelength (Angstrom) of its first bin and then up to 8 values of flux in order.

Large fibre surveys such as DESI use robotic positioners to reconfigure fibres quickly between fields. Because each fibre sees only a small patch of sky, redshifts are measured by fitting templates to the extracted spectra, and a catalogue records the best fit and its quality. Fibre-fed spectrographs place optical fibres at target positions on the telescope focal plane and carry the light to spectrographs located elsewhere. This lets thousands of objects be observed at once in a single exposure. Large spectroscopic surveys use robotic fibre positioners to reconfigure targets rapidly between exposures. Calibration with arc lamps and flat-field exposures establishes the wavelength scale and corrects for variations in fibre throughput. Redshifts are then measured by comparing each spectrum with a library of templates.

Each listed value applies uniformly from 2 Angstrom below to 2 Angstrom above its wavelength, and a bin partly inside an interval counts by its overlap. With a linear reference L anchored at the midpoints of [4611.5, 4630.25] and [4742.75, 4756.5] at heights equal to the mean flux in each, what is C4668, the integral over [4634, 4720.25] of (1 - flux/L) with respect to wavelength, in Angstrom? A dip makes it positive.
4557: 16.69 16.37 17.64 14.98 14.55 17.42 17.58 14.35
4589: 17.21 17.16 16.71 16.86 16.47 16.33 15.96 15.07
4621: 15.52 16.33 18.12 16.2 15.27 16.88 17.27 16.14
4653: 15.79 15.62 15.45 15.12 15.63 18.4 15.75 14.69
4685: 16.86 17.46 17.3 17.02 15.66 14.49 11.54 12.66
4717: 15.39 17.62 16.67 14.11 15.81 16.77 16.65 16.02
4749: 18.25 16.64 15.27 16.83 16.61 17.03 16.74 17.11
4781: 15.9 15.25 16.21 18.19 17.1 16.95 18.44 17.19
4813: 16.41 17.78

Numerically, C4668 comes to 3.4 Angstrom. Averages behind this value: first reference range 16.1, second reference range 16.8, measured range 15.8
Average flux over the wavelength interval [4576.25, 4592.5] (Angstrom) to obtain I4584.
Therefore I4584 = 16.6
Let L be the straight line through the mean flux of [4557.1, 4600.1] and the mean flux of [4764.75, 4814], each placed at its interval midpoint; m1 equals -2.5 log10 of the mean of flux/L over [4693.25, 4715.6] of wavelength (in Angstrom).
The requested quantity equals 0.15 mag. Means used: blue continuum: 16.4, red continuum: 16.9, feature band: 14.5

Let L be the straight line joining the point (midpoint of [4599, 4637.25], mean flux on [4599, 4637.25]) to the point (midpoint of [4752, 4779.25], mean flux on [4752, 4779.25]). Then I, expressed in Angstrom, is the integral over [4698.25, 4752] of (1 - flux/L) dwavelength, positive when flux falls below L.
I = 3.1 Angstrom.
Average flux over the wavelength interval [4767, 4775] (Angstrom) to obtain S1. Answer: 16.9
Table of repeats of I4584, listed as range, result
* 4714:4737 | 15.9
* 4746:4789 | 16.5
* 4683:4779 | 16.1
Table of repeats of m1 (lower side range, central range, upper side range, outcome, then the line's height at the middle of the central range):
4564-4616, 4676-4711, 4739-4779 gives 0.063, 16.6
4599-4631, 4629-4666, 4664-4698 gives 0.020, 16.4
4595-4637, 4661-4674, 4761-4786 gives 0.019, 16.4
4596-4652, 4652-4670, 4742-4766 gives 0.063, 16.4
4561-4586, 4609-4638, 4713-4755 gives 0.005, 16.2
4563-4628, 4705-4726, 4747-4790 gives 0.126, 16.5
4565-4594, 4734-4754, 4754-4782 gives -0.022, 16.5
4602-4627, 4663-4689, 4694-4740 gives -0.041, 15.6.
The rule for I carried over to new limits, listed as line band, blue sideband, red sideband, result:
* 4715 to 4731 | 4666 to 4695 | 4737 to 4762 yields 0.6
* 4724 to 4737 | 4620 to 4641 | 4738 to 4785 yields 0.7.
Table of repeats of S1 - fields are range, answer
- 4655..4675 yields 16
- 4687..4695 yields 17.4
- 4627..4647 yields 16.7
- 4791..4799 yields 17.6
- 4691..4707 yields 16.1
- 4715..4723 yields 16.5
